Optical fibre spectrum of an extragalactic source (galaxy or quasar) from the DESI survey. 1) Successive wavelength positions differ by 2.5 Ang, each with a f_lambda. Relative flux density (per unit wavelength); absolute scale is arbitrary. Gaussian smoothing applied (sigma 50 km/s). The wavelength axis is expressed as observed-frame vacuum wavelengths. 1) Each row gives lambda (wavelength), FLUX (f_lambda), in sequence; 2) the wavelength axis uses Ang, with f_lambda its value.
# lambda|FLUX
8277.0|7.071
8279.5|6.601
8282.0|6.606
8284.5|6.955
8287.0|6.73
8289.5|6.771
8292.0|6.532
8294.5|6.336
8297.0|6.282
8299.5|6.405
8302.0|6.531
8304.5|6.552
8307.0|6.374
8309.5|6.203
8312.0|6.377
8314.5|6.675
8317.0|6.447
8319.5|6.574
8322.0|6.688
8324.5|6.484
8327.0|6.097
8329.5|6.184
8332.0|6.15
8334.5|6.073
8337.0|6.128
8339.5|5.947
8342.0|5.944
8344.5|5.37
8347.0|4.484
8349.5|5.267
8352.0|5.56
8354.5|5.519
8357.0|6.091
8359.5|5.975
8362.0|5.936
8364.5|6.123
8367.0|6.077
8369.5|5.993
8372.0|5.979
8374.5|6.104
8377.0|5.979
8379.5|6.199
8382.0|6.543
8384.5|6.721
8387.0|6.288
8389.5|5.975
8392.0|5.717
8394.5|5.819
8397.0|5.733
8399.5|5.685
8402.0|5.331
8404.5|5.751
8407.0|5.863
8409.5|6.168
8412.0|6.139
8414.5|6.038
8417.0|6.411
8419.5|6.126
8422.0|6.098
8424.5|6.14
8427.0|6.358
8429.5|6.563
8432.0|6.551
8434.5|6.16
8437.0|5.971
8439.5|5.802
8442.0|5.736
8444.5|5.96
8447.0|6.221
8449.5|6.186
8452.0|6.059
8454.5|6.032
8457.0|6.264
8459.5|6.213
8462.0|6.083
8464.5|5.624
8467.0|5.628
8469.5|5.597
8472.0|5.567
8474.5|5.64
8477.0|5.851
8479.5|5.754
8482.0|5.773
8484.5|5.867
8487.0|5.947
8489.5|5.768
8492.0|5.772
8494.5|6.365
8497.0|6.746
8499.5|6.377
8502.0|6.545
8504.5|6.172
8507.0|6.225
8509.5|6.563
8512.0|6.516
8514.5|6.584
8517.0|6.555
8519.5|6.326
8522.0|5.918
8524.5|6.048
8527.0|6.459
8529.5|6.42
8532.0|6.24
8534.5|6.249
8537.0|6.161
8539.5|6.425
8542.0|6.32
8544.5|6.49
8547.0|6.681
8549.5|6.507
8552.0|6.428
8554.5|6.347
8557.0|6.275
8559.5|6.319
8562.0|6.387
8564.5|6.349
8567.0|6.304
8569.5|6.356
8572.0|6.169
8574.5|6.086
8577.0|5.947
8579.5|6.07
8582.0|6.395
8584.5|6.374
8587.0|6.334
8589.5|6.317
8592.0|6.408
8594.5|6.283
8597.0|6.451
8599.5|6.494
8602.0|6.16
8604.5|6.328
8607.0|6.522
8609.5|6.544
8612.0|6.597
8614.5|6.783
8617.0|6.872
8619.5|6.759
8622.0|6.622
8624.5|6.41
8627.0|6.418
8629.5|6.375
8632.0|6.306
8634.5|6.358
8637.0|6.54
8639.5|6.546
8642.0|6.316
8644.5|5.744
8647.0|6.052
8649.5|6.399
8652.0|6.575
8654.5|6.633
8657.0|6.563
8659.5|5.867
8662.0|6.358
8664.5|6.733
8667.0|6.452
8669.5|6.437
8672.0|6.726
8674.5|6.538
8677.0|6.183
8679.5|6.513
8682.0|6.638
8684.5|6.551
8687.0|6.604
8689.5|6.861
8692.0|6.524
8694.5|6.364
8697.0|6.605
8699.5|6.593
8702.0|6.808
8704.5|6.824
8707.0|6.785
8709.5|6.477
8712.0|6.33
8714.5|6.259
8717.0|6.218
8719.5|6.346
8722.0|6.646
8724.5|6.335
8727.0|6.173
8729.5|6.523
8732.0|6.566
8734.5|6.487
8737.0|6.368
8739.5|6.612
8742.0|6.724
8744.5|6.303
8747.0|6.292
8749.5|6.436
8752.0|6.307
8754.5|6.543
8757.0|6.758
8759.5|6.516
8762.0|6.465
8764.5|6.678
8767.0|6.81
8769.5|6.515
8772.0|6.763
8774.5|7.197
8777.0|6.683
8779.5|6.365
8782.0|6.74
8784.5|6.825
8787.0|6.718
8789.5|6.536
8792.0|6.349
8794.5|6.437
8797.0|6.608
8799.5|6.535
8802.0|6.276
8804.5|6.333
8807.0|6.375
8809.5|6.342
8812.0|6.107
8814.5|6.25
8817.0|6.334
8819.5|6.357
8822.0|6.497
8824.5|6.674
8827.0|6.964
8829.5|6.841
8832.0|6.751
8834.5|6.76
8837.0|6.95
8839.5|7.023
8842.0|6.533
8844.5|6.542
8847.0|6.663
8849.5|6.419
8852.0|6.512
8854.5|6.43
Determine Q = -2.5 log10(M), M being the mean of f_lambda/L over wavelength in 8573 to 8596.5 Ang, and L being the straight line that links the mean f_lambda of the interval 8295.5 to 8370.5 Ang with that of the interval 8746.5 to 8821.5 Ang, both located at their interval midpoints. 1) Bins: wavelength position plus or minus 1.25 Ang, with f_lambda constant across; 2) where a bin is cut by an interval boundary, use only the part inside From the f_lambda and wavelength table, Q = 0.01 mag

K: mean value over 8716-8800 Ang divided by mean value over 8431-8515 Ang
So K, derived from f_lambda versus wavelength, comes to 1.08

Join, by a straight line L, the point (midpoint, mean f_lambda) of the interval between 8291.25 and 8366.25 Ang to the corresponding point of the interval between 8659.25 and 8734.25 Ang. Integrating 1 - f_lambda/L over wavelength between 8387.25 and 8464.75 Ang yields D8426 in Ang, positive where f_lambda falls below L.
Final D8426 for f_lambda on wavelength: 2.2 Ang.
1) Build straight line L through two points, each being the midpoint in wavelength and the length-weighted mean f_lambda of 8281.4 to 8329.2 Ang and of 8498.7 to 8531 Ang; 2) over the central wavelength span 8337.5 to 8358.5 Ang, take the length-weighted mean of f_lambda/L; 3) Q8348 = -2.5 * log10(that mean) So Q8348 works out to 0.17 mag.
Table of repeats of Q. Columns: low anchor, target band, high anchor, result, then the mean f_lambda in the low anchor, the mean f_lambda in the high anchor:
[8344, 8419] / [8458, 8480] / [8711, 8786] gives 0.05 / 5.9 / 6.53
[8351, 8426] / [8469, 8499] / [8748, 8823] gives 0.04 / 6.01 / 6.52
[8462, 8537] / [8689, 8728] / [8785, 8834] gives -0.02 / 6.11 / 6.5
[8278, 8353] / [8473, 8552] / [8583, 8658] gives 0.02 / 6.25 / 6.44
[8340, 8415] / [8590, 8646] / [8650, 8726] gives -0.01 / 5.88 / 6.51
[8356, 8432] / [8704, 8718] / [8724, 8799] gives 0.00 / 6.07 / 6.56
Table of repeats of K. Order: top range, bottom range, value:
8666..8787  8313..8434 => 1.08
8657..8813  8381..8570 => 1.06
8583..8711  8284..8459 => 1.06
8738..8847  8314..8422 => 1.09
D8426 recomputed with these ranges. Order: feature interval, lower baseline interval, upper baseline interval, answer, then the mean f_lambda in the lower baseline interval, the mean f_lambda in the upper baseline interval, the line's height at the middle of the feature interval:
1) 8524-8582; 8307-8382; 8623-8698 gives -0.1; 6.04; 6.44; 6.3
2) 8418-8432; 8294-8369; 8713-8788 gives -0.2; 6.09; 6.54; 6.19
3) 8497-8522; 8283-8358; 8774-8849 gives -0.3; 6.19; 6.58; 6.34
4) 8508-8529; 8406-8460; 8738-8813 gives -0.4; 6.14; 6.54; 6.24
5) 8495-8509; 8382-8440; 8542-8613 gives -0.4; 6.07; 6.35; 6.23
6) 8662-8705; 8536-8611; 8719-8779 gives -0.7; 6.34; 6.54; 6.47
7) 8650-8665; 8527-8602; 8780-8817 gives -0.1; 6.33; 6.45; 6.38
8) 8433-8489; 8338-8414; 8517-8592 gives 1.6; 5.88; 6.31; 6.08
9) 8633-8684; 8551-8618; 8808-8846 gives 0.2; 6.36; 6.59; 6.43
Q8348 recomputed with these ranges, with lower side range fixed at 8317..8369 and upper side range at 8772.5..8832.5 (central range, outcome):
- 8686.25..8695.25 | -0.03 mag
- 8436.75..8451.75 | 0.02 mag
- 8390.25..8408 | 0.06 mag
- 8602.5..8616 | -0.04 mag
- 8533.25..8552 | -0.03 mag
